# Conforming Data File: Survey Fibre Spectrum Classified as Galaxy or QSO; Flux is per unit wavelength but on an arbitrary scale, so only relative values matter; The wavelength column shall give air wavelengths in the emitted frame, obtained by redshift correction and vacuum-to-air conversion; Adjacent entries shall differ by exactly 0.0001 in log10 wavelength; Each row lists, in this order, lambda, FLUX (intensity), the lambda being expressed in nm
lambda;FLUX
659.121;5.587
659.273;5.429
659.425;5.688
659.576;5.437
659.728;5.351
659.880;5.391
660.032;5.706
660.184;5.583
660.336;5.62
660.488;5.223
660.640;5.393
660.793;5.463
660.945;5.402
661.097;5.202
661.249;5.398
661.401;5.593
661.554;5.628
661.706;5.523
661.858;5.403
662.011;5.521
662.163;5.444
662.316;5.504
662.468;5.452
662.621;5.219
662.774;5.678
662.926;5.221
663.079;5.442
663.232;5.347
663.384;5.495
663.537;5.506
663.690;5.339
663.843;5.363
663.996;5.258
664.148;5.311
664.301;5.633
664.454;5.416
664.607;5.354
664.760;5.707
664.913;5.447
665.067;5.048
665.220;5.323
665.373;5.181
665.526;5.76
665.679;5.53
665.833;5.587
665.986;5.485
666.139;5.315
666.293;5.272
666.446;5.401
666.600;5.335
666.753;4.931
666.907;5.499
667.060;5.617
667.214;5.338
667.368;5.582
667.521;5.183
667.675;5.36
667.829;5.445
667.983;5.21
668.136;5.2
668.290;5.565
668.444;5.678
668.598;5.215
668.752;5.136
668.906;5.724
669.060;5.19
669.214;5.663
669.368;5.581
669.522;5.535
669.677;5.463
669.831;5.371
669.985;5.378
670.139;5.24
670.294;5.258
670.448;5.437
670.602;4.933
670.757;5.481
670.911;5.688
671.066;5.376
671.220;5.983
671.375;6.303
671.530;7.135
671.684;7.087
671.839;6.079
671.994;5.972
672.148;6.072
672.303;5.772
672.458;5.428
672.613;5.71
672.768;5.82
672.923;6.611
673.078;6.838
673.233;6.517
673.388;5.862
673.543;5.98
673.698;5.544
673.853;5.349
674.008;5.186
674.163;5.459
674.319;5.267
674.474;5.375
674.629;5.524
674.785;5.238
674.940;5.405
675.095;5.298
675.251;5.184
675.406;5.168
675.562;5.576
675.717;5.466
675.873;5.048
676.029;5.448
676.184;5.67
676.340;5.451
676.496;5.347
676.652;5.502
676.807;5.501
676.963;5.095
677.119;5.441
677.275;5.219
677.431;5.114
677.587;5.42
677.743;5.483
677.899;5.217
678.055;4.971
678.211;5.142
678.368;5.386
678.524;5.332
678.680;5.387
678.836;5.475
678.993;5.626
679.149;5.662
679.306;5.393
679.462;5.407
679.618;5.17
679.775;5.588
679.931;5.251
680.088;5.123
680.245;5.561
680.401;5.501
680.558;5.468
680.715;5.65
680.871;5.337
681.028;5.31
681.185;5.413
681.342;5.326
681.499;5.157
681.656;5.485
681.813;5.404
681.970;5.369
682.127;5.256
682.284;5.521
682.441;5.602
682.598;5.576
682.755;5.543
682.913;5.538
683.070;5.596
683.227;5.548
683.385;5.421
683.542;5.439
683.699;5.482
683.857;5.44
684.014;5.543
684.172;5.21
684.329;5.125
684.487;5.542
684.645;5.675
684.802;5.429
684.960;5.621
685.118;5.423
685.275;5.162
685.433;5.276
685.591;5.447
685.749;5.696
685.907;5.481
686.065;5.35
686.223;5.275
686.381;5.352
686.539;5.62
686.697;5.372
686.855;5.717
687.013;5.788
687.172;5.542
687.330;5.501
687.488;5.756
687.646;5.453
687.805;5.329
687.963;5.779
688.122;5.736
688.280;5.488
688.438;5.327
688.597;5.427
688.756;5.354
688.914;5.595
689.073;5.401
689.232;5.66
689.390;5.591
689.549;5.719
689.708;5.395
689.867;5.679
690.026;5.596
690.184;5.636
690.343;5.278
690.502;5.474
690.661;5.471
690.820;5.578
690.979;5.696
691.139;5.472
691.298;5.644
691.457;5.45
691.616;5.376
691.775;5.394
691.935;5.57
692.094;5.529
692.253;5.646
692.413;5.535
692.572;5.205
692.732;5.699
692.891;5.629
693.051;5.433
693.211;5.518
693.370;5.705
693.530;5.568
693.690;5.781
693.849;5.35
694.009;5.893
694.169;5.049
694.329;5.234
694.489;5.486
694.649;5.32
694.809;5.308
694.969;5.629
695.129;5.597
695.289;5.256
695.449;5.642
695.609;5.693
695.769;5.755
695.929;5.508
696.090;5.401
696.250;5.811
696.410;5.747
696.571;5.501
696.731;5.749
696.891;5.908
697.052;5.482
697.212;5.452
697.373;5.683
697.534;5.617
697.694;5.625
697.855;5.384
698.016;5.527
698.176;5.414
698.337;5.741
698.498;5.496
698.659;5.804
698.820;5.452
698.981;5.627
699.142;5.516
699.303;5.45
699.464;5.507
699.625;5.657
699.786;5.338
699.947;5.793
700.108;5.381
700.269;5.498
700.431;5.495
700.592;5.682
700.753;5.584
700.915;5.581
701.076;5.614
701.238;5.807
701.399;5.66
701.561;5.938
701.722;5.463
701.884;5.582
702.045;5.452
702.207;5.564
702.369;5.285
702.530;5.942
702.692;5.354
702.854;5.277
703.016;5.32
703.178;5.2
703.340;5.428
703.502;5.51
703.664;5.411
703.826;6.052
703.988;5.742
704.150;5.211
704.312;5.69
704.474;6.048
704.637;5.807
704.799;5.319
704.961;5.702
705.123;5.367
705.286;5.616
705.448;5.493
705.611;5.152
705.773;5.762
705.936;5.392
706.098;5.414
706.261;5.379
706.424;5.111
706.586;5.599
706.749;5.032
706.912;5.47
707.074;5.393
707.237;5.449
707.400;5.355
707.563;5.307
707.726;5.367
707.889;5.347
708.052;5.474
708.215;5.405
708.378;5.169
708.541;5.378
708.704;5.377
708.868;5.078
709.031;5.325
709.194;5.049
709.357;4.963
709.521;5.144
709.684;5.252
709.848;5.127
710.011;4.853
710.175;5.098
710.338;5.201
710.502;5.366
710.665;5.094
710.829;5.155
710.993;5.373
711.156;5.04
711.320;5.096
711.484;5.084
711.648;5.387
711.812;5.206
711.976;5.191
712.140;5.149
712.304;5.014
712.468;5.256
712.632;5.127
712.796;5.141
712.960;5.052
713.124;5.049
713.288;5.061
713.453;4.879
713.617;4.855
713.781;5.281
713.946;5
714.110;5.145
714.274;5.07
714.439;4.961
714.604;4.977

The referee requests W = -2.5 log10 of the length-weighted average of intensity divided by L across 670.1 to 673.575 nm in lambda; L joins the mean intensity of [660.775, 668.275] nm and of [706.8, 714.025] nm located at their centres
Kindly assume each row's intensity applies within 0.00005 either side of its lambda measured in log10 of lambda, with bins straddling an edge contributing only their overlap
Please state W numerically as -0.11 mag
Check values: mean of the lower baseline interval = 5.41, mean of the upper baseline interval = 5.19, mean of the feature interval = 5.94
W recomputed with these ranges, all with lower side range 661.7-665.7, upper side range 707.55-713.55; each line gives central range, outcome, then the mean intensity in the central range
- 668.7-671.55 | -0.03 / 5.54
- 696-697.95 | -0.07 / 5.61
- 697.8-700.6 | -0.06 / 5.54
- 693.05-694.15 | -0.06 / 5.59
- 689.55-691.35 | -0.05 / 5.54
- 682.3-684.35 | -0.03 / 5.48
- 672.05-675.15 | -0.07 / 5.72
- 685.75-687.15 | -0.04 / 5.51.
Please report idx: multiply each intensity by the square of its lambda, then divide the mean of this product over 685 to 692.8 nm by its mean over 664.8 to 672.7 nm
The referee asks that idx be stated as 1.05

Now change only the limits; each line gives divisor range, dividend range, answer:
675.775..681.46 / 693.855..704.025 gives 1.10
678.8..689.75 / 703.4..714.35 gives 1.04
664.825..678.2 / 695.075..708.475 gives 1.09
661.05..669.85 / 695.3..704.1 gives 1.14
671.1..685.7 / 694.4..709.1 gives 1.07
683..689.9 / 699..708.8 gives 1.05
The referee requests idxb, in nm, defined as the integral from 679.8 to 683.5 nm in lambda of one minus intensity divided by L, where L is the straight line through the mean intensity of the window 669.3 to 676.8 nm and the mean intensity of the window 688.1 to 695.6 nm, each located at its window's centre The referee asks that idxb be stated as 0.10 nm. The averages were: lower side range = 5.65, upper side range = 5.51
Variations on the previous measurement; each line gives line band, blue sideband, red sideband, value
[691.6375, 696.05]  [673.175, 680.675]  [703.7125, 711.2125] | -0.11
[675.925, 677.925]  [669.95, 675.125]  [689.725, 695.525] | 0.11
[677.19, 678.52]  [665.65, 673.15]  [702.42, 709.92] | 0.08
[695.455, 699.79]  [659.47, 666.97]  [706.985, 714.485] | -0.29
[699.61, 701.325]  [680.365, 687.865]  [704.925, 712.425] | -0.08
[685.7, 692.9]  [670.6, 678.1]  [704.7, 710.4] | -0.05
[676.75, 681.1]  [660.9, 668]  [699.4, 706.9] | 0.07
